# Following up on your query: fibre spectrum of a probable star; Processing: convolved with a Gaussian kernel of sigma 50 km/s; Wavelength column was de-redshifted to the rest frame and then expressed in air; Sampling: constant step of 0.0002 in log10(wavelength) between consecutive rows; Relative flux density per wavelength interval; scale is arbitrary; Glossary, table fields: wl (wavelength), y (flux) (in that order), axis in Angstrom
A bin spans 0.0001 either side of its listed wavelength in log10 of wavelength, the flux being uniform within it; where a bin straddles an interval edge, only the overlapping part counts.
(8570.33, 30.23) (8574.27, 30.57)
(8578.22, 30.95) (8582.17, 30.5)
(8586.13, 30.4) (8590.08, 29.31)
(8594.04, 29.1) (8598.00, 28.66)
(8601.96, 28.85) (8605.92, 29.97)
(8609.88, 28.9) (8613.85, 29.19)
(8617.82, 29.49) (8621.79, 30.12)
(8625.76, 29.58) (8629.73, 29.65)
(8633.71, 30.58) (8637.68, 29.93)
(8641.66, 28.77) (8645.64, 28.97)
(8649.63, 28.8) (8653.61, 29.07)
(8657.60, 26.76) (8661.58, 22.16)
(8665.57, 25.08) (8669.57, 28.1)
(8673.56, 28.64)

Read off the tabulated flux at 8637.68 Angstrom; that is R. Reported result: 29.93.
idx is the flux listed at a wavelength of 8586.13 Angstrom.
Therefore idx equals 30.4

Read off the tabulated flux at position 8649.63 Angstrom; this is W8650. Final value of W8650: 28.8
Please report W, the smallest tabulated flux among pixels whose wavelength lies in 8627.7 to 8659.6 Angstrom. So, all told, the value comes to 26.76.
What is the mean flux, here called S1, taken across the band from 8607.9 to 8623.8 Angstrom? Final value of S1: 29.4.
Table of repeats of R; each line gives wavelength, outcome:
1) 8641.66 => 28.77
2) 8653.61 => 29.07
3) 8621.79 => 30.12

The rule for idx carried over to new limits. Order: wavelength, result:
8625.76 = 29.58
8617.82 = 29.49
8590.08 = 29.31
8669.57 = 28.1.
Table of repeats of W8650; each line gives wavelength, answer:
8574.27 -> 30.57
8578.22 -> 30.95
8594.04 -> 29.1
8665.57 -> 25.08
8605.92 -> 29.97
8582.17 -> 30.5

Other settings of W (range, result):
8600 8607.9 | 28.85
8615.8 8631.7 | 29.49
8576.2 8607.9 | 28.66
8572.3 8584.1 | 30.5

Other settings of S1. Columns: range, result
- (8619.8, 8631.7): 29.8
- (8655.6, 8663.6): 24.5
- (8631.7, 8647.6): 29.6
